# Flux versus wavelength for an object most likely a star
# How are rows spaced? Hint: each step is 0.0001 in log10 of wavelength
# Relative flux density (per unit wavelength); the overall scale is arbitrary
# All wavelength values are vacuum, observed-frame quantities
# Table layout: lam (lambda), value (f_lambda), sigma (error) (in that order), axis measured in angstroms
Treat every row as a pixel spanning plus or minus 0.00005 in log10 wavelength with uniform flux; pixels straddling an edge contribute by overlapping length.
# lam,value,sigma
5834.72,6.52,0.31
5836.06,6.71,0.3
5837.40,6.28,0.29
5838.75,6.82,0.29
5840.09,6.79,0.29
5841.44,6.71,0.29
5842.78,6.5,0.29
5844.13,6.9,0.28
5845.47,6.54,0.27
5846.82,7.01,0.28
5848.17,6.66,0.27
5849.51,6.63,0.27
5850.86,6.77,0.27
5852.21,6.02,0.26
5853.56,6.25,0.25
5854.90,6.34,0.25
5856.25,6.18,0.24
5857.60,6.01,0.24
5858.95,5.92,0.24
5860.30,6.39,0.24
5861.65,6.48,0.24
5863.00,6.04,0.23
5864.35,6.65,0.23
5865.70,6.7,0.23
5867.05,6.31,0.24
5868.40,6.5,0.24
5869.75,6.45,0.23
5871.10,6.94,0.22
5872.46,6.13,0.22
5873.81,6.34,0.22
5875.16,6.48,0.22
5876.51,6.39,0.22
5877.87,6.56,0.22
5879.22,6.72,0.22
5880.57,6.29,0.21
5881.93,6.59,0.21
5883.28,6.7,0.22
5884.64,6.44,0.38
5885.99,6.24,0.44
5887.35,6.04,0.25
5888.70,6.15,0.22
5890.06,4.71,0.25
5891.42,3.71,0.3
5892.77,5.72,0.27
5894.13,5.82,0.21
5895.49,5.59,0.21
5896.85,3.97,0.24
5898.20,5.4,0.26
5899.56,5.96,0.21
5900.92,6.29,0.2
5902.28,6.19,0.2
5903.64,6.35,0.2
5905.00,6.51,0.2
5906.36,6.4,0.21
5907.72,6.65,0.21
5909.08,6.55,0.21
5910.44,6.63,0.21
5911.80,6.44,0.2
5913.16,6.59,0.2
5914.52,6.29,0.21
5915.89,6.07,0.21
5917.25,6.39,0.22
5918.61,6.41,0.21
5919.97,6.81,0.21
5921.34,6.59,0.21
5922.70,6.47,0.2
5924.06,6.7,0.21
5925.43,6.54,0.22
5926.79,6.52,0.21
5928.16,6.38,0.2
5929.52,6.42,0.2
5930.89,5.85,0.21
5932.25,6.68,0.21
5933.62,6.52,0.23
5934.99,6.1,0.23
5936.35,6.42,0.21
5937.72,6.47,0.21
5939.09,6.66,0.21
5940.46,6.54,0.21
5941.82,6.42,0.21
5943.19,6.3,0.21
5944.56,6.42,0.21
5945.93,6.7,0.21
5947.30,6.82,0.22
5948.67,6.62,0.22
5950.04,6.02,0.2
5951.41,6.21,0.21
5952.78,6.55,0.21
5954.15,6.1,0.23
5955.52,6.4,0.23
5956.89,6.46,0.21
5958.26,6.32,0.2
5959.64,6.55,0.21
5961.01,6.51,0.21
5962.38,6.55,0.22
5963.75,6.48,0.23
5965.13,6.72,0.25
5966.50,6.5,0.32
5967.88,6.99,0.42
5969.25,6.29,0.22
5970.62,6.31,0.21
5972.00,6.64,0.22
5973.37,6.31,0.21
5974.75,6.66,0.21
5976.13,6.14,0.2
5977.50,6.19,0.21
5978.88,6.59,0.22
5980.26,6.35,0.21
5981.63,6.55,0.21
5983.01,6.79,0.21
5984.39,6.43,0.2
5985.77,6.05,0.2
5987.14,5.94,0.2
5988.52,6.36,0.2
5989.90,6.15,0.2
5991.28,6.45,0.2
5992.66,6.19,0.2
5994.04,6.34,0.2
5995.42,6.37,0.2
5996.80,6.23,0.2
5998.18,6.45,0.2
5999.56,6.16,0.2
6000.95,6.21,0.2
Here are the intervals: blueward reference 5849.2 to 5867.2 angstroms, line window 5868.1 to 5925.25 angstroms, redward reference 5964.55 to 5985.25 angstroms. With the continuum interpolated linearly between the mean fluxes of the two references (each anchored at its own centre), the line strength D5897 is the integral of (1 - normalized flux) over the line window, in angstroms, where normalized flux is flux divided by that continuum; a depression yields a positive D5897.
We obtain 1.7 angstroms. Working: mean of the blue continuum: 6.33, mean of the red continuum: 6.49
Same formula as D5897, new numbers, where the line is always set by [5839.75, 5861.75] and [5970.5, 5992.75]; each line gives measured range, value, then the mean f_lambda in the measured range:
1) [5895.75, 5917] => 0.9 angstroms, 6.15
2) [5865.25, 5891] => 0.5 angstroms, 6.32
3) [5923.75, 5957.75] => -0.2 angstroms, 6.43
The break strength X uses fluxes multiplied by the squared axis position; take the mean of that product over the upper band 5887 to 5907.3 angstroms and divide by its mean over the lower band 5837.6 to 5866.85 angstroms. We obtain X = 0.89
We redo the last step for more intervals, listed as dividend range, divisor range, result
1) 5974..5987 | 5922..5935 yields 1.01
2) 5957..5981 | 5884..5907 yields 1.16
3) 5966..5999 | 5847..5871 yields 1.04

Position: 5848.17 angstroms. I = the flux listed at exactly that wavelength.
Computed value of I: 6.66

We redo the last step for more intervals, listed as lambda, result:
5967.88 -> 6.99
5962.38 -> 6.55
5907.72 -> 6.65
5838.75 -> 6.82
